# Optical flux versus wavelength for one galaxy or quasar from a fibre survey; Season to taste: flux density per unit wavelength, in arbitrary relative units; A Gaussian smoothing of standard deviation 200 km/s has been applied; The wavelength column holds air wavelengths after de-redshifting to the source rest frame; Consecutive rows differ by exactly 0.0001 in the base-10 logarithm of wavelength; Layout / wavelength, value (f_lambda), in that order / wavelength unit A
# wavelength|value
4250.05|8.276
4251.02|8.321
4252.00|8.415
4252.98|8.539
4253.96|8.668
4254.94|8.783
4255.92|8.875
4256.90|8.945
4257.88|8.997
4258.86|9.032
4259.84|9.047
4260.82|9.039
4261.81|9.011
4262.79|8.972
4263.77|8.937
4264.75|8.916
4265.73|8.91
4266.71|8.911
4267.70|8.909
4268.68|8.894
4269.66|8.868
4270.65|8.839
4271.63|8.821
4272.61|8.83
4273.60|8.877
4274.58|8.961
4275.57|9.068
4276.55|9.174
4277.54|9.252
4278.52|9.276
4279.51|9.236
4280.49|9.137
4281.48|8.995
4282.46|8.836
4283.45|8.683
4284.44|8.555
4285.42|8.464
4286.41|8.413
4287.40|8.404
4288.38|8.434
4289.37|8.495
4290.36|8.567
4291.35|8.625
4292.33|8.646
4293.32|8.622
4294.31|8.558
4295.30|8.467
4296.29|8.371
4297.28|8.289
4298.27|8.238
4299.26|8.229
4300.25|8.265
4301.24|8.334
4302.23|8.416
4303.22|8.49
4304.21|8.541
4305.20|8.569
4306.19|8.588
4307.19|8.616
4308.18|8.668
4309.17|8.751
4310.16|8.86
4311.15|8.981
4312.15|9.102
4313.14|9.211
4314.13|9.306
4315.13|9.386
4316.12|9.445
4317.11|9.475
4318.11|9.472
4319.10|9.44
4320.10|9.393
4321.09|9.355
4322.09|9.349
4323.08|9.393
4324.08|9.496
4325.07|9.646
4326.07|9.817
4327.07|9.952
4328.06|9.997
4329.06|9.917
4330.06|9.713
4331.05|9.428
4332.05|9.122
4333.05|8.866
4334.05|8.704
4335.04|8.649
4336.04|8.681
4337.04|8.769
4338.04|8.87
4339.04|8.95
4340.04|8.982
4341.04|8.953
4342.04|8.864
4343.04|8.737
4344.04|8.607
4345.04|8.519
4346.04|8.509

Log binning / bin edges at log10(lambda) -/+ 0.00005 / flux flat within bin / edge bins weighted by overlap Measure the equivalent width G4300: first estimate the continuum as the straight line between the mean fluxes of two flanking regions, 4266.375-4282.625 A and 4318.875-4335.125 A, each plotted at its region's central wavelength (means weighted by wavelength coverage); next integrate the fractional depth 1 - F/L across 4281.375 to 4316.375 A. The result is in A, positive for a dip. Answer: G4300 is 2.1 A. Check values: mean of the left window 9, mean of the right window 9.45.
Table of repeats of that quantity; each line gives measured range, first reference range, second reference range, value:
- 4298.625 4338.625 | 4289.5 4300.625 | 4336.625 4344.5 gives -2.0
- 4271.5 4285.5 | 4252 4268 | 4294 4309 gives -0.4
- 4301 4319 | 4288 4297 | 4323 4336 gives 0.1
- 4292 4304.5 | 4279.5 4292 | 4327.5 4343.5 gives 0.5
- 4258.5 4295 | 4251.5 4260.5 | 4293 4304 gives -1.0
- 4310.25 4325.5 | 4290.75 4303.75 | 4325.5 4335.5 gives -0.5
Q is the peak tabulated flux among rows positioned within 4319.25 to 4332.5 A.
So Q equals 9.997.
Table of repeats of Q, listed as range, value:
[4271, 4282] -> 9.276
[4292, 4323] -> 9.475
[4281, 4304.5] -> 8.995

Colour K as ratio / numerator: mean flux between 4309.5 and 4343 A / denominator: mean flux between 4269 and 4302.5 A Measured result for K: 1.1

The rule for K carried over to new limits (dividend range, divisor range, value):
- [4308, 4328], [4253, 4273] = 1.05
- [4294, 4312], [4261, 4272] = 0.96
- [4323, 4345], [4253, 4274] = 1.03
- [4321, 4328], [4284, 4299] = 1.13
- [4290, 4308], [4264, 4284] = 0.94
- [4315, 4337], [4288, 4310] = 1.10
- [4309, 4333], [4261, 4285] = 1.05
